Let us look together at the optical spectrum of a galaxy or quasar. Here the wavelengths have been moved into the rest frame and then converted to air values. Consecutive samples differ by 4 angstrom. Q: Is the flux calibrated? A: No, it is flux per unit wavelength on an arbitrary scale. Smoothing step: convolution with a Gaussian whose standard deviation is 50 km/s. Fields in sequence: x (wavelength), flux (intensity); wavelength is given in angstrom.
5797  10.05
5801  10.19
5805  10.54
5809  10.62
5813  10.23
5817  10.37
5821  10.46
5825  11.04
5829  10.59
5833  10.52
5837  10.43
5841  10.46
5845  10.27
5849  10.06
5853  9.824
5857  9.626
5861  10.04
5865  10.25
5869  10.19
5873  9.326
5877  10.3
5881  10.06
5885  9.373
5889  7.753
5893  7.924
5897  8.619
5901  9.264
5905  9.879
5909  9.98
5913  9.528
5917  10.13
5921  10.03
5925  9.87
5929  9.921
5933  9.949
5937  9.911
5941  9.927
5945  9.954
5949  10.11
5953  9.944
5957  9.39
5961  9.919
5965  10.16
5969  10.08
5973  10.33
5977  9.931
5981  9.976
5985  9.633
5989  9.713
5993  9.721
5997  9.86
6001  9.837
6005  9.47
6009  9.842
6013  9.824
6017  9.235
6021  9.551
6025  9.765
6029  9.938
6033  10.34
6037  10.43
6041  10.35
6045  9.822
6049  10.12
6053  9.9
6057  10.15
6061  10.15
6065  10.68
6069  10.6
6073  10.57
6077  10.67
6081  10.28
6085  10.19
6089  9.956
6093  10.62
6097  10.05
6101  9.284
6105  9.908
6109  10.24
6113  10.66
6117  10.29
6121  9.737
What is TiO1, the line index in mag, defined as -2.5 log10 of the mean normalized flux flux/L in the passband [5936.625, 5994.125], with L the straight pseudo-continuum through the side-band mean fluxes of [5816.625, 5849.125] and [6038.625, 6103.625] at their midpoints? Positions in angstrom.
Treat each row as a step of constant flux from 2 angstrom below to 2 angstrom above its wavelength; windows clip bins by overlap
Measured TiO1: 0.05 mag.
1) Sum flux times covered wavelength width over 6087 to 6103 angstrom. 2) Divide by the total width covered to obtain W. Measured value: 9.98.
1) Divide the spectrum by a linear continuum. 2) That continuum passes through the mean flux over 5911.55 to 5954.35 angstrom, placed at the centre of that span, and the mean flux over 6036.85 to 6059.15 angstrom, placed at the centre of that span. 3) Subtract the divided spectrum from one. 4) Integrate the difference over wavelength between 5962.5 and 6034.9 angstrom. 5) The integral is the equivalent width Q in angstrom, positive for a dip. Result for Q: 1.4 angstrom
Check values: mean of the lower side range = 9.94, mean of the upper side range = 10.1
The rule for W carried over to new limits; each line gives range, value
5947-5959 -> 9.81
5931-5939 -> 9.93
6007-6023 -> 9.61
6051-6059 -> 10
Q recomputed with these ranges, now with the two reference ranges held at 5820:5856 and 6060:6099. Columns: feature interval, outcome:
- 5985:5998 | 0.81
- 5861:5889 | 1.65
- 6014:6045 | 1.34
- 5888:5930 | 4.06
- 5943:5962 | 0.96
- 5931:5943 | 0.52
